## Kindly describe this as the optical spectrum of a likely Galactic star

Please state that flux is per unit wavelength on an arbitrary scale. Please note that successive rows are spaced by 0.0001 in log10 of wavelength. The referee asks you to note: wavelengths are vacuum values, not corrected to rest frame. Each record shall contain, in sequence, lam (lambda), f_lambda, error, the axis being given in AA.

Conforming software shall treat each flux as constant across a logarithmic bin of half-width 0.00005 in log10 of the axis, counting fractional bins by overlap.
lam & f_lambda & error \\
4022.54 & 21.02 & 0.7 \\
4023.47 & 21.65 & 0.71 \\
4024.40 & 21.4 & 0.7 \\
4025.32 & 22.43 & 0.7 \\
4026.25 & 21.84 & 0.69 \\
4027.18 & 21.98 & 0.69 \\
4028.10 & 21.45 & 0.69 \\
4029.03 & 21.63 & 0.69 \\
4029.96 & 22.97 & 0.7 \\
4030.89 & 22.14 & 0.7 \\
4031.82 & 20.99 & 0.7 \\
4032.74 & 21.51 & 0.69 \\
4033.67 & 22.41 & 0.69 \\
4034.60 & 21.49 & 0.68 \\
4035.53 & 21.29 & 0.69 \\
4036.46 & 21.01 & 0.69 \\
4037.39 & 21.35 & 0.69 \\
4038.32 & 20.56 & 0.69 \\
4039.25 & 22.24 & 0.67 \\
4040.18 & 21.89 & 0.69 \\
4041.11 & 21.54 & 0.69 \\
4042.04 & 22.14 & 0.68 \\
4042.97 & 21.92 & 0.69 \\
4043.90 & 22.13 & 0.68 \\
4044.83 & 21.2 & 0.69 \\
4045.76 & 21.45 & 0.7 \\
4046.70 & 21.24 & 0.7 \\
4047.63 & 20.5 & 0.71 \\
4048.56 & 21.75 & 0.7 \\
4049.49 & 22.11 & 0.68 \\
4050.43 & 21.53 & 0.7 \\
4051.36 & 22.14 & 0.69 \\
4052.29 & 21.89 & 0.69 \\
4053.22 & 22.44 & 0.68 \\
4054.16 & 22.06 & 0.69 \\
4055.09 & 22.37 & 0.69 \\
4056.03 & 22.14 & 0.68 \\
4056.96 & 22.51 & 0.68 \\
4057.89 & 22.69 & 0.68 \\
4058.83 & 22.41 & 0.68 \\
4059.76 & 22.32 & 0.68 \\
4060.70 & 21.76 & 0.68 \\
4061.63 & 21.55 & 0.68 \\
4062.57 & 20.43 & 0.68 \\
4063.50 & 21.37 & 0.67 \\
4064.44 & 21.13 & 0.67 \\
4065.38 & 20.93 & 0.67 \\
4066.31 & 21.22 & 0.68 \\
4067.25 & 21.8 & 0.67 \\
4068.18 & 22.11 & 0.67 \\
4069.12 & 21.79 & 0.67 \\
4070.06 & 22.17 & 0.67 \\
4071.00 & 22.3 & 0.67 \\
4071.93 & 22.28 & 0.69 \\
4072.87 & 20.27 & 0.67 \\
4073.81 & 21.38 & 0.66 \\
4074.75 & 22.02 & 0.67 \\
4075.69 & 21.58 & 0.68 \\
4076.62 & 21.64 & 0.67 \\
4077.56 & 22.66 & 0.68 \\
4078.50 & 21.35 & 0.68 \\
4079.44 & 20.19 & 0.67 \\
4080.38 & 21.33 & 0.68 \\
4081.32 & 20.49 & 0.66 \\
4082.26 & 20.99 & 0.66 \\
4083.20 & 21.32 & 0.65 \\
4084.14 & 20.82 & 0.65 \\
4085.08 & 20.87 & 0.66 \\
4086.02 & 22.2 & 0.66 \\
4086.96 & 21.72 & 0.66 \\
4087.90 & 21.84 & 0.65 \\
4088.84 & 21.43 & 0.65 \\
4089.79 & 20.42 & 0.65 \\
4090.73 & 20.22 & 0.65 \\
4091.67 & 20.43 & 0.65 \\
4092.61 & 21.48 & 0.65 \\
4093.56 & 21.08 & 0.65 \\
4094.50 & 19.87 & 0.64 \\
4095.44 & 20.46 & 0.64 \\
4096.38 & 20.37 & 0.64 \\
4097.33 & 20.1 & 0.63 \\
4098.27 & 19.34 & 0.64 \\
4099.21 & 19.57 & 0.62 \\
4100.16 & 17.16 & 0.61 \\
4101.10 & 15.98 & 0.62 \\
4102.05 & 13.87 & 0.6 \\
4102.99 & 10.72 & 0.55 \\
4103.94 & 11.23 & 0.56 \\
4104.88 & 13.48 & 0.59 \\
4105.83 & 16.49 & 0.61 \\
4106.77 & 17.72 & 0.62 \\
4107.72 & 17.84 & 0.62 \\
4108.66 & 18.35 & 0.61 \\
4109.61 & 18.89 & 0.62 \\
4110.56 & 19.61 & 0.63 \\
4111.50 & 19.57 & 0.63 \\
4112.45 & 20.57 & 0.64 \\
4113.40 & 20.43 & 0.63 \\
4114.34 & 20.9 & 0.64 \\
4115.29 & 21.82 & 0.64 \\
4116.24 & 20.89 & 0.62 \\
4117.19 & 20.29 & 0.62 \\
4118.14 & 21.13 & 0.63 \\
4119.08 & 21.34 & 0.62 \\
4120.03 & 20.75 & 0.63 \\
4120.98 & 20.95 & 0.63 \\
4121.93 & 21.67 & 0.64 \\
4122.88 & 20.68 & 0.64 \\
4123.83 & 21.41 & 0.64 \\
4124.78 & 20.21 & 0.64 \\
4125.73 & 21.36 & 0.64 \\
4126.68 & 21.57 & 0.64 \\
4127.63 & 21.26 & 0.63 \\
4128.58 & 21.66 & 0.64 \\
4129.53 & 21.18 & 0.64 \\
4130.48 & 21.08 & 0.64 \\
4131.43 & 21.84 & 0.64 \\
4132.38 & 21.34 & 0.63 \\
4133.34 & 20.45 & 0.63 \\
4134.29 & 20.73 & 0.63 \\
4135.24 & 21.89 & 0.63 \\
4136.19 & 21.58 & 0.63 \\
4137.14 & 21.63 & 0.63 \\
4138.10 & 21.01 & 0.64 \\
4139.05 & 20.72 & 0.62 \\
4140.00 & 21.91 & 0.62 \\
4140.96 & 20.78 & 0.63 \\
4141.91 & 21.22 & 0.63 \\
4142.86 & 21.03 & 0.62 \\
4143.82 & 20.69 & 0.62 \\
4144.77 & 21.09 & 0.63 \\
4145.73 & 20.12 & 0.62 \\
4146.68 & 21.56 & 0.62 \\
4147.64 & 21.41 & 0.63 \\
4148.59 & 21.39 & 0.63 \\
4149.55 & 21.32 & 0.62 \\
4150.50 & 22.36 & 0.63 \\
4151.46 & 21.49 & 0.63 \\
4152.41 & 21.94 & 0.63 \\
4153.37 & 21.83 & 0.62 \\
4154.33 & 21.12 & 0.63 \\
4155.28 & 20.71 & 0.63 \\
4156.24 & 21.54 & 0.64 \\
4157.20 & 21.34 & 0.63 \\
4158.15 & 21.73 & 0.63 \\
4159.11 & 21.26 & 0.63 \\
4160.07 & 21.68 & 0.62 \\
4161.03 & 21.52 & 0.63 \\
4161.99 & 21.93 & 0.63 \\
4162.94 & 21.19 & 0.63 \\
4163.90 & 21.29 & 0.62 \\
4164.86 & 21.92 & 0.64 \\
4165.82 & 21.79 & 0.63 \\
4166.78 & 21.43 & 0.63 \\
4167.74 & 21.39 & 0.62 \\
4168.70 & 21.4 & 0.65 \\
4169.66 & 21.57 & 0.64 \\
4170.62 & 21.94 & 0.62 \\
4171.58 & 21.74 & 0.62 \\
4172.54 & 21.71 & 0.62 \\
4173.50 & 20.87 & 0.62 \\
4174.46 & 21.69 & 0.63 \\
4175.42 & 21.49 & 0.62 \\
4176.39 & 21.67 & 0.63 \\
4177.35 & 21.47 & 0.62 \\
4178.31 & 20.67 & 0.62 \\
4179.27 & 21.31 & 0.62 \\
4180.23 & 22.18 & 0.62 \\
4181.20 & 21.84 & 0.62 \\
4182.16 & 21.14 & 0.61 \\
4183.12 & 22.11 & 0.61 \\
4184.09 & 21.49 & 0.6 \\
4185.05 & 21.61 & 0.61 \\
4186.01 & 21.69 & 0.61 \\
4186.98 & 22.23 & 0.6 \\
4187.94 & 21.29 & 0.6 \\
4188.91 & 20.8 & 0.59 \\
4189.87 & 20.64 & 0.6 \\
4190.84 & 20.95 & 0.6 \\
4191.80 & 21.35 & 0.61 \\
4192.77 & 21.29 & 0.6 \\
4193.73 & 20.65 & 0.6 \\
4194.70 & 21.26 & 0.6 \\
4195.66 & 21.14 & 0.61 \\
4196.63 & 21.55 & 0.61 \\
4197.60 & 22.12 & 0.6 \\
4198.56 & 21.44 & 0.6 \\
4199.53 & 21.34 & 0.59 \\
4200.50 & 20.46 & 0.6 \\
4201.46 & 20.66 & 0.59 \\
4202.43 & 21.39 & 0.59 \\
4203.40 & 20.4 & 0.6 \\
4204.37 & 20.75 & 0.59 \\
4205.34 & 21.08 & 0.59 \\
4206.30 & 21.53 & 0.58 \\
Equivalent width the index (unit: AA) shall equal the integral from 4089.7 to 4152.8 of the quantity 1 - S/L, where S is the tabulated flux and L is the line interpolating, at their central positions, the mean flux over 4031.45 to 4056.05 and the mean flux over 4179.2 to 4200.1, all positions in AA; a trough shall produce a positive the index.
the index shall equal 4.3 AA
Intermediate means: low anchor 21.7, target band 20.1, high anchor 21.4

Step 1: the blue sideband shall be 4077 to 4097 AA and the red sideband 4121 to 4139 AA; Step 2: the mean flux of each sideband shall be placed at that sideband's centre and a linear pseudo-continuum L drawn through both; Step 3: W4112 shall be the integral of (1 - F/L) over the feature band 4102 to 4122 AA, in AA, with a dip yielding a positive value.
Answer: 2.4 AA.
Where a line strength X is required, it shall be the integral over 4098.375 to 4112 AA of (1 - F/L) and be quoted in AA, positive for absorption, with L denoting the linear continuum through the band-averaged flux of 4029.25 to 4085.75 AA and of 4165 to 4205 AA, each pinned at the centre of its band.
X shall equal 3.2 AA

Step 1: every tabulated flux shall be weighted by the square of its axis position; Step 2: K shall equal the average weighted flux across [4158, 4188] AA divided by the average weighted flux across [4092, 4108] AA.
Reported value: 1.3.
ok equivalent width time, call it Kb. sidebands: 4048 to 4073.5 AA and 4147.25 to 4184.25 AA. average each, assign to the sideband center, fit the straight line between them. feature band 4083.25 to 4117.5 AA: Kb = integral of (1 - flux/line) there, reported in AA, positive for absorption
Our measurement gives 4.1 AA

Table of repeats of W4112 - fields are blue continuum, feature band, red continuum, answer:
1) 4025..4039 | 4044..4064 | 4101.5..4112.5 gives -1.70 AA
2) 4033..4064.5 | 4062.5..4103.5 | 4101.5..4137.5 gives 0.51 AA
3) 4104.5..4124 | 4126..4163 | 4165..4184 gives -1.23 AA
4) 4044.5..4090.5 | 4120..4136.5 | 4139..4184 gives 0.22 AA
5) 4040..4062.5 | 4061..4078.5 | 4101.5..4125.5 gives -0.51 AA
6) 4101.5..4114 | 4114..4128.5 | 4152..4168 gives -2.44 AA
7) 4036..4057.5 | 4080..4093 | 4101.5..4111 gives -2.44 AA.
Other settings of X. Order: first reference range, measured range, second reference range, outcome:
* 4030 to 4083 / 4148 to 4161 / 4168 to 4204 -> -0.05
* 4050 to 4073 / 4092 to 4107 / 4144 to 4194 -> 2.94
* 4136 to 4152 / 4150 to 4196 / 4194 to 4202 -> -0.50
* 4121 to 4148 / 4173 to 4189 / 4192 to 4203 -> -0.25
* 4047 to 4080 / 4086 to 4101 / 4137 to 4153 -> 0.87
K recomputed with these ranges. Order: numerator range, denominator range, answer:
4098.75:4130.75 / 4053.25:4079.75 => 0.90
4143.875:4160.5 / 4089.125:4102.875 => 1.15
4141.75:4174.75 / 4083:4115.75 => 1.16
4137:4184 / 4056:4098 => 1.05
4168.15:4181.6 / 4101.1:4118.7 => 1.24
